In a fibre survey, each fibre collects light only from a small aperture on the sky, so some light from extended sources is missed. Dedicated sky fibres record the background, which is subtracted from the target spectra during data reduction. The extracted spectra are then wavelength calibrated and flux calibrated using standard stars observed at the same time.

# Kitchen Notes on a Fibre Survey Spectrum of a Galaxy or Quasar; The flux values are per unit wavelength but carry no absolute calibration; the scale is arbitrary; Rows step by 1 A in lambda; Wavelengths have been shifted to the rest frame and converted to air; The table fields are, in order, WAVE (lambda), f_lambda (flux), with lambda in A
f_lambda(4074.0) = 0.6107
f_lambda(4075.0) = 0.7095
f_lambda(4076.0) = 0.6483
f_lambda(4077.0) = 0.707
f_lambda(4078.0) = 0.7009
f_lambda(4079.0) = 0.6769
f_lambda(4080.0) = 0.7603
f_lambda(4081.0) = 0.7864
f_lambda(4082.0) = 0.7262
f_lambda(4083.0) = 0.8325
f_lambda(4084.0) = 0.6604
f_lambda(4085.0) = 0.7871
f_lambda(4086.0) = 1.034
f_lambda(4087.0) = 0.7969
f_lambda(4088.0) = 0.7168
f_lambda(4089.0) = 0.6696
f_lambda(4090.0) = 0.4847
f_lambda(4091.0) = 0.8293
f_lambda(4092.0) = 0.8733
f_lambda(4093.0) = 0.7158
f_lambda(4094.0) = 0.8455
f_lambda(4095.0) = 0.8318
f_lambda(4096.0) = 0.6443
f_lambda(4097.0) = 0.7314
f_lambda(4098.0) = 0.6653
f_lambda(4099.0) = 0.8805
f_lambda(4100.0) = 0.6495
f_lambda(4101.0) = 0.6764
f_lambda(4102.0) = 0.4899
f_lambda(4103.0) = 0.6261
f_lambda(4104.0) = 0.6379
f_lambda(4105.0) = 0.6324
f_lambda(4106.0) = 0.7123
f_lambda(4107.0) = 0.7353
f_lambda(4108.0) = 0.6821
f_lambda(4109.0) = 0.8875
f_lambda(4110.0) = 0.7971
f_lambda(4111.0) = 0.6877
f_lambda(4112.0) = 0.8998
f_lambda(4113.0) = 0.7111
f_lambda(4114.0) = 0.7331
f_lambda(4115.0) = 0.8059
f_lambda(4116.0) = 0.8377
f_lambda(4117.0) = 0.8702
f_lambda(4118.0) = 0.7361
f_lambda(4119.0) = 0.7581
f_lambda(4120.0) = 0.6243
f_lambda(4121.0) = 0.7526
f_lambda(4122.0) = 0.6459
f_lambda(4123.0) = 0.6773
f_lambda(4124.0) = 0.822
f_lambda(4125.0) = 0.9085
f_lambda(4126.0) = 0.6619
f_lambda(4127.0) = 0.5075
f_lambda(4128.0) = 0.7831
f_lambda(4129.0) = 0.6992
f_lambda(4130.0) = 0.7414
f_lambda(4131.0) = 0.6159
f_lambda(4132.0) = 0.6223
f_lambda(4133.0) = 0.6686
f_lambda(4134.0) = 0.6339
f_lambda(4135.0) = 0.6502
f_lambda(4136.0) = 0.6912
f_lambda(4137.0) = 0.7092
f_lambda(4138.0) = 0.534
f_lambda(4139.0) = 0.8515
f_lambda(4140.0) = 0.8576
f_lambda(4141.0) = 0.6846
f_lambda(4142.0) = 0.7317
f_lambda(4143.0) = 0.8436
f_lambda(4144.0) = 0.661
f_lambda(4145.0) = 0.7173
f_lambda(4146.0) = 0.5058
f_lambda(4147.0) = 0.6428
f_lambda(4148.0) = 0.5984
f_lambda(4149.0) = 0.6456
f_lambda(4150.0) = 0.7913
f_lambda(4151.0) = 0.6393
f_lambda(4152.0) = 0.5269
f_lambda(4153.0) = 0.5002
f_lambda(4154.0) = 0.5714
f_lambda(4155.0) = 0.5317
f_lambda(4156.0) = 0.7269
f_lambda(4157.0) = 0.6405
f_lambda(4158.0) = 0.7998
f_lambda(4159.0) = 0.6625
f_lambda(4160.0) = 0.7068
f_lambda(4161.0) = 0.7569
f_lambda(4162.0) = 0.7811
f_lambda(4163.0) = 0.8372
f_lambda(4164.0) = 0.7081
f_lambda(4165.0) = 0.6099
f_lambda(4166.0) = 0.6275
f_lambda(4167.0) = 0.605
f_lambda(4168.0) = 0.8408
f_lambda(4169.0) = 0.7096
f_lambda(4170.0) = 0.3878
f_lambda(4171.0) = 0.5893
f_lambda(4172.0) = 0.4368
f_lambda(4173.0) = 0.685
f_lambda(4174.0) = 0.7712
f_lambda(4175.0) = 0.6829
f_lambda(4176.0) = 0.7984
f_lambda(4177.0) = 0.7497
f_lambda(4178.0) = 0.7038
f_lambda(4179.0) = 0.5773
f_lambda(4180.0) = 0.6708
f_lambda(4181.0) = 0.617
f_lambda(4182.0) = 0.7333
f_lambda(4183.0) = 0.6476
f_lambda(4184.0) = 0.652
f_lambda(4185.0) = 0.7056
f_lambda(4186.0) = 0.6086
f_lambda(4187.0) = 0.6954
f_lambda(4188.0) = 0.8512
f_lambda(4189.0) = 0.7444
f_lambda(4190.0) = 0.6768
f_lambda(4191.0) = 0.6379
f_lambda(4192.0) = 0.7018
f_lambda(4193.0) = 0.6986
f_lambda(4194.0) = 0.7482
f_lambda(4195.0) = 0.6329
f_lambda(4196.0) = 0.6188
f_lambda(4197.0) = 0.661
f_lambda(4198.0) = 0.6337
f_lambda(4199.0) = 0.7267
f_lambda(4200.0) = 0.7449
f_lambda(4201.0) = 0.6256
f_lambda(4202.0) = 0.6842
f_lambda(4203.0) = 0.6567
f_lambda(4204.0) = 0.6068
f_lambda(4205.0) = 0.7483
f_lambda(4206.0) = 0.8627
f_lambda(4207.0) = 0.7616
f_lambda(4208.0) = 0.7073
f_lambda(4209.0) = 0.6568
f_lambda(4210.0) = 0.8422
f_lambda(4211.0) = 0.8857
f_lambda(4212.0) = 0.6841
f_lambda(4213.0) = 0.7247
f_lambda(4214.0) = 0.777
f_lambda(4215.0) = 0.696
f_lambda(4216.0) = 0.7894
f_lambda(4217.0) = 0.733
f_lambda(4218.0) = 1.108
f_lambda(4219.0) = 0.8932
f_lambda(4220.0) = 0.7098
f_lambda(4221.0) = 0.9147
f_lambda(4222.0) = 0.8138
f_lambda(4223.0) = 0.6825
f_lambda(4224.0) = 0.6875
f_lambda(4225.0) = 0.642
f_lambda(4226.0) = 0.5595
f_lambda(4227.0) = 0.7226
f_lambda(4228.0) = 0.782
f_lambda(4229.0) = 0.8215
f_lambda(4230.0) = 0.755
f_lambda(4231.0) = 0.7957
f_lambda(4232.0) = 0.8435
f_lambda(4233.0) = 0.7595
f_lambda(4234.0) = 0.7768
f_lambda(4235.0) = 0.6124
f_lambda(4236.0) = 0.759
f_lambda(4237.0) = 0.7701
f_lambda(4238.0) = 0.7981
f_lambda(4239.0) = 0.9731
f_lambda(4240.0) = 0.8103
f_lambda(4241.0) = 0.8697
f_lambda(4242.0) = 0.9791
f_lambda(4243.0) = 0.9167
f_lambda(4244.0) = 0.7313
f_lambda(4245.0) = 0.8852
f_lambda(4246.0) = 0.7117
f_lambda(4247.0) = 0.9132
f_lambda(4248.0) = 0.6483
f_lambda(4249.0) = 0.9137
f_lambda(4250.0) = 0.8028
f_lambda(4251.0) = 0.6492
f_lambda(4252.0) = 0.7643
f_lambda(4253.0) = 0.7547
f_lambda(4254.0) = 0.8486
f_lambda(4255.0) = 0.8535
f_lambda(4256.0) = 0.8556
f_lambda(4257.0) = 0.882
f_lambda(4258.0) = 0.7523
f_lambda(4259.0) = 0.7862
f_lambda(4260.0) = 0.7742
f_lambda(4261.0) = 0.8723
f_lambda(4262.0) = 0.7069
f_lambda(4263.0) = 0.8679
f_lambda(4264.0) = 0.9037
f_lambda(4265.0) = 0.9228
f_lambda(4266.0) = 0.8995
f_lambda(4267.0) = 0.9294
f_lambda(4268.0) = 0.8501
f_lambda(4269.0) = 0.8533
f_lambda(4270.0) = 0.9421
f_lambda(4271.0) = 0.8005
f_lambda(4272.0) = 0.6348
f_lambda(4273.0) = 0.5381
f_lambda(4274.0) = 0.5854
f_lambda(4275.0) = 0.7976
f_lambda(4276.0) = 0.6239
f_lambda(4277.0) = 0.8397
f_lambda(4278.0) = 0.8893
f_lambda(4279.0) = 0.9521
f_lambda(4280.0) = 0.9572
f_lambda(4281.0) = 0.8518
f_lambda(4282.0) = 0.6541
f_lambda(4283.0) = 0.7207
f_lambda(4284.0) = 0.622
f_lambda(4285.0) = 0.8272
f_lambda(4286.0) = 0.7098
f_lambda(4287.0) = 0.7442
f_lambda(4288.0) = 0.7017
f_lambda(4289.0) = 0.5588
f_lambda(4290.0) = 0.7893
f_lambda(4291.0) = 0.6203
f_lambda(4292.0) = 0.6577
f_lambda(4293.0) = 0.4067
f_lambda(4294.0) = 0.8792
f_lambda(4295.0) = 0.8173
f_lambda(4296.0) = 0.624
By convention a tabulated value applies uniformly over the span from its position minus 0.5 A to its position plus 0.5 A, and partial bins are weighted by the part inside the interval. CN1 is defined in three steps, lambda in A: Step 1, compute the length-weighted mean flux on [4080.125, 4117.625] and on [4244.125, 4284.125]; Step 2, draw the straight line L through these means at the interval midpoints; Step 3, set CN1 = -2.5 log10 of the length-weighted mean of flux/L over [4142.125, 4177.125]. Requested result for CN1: 0.15 mag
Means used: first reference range 0.746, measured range 0.665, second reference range 0.801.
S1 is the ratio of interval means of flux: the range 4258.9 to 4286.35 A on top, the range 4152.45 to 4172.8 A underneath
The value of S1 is 1.22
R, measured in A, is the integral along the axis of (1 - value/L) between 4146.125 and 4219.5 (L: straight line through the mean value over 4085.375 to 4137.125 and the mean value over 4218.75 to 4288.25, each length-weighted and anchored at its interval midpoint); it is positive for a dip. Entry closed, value 6.3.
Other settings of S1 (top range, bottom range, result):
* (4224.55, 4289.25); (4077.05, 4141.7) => 1.08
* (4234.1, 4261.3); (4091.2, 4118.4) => 1.09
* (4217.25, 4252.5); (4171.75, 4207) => 1.15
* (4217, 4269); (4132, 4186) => 1.20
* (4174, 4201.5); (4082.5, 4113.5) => 0.93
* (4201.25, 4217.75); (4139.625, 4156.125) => 1.13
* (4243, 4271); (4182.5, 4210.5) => 1.18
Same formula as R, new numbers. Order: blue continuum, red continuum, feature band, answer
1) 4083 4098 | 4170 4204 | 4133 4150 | 0.6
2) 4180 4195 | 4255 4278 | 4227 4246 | -1.2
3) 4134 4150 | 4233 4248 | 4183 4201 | 1.6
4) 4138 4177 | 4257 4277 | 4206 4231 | -0.9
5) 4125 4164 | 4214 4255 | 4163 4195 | 2.1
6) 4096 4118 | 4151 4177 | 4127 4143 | 0.0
